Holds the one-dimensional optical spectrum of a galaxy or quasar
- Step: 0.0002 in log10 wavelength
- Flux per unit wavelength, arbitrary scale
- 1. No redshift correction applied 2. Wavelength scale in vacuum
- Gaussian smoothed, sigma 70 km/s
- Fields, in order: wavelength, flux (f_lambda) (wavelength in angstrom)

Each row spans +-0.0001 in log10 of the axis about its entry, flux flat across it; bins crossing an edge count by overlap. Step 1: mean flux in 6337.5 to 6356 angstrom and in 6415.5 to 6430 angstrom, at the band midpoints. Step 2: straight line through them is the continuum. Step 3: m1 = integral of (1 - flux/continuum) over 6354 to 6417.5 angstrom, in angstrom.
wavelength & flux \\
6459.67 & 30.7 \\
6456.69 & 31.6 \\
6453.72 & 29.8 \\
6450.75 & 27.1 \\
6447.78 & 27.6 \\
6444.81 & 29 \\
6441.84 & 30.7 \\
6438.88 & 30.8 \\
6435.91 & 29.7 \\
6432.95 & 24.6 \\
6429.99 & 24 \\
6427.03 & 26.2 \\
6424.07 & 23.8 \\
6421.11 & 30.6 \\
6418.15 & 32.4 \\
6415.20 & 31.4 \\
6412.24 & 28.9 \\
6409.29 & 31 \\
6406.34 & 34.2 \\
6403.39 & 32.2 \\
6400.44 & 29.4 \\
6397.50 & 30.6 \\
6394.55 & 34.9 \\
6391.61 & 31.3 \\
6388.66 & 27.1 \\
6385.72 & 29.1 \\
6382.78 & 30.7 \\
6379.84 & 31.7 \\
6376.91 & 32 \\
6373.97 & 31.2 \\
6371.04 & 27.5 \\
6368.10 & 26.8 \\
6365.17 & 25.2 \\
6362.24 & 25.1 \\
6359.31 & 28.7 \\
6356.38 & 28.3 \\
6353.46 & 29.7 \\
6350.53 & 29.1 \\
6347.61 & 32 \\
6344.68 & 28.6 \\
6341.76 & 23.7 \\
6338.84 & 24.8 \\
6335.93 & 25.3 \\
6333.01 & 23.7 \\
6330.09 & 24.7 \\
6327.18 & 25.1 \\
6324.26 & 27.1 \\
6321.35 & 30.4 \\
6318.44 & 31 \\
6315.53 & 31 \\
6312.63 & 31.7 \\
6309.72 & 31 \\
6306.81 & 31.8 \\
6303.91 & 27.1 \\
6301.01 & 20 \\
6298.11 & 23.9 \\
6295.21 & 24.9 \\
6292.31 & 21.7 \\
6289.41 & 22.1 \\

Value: -4.21 angstrom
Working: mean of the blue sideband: 28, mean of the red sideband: 28.1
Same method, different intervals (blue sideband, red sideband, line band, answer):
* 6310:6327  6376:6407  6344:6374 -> 2.28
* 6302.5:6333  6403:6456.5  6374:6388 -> -0.82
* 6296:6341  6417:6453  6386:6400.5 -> -1.53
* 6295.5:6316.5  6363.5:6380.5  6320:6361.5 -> 1.78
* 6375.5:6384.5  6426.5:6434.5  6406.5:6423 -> -2.49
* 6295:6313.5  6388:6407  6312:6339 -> 0.63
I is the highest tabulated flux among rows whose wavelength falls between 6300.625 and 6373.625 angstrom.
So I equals 32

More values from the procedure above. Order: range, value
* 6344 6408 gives 34.9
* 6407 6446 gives 32.4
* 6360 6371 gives 26.8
